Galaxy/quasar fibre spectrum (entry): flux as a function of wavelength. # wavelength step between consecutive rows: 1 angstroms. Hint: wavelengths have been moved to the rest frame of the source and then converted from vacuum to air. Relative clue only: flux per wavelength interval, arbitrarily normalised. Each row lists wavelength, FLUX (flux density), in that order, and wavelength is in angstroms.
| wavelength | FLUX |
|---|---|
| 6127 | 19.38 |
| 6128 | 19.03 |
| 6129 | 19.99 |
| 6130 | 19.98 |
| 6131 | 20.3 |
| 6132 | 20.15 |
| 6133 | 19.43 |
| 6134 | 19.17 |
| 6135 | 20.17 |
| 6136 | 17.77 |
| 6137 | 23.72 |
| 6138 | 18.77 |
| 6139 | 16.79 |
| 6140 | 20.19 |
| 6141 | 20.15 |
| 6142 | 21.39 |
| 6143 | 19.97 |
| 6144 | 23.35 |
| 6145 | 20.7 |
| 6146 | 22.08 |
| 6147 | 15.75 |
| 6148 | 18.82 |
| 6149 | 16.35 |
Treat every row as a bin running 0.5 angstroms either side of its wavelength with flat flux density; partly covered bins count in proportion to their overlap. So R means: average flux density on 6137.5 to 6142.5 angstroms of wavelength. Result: 19.5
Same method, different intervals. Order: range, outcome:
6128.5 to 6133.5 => 20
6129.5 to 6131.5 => 20.1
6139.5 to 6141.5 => 20.2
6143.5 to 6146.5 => 22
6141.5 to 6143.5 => 20.7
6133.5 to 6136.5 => 19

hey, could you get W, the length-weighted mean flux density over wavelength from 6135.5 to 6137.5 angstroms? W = 20.7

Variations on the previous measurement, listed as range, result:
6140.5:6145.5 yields 21.1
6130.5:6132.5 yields 20.2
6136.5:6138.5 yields 21.2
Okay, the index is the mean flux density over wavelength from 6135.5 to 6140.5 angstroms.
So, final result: 19.4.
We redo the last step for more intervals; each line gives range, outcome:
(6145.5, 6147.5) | 18.9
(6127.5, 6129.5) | 19.5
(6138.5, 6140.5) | 18.5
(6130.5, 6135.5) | 19.8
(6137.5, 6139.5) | 17.8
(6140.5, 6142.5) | 20.8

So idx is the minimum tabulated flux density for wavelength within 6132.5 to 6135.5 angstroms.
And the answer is 19.17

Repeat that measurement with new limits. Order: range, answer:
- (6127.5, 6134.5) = 19.03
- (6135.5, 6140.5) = 16.79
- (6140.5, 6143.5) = 19.97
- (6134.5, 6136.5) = 17.77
